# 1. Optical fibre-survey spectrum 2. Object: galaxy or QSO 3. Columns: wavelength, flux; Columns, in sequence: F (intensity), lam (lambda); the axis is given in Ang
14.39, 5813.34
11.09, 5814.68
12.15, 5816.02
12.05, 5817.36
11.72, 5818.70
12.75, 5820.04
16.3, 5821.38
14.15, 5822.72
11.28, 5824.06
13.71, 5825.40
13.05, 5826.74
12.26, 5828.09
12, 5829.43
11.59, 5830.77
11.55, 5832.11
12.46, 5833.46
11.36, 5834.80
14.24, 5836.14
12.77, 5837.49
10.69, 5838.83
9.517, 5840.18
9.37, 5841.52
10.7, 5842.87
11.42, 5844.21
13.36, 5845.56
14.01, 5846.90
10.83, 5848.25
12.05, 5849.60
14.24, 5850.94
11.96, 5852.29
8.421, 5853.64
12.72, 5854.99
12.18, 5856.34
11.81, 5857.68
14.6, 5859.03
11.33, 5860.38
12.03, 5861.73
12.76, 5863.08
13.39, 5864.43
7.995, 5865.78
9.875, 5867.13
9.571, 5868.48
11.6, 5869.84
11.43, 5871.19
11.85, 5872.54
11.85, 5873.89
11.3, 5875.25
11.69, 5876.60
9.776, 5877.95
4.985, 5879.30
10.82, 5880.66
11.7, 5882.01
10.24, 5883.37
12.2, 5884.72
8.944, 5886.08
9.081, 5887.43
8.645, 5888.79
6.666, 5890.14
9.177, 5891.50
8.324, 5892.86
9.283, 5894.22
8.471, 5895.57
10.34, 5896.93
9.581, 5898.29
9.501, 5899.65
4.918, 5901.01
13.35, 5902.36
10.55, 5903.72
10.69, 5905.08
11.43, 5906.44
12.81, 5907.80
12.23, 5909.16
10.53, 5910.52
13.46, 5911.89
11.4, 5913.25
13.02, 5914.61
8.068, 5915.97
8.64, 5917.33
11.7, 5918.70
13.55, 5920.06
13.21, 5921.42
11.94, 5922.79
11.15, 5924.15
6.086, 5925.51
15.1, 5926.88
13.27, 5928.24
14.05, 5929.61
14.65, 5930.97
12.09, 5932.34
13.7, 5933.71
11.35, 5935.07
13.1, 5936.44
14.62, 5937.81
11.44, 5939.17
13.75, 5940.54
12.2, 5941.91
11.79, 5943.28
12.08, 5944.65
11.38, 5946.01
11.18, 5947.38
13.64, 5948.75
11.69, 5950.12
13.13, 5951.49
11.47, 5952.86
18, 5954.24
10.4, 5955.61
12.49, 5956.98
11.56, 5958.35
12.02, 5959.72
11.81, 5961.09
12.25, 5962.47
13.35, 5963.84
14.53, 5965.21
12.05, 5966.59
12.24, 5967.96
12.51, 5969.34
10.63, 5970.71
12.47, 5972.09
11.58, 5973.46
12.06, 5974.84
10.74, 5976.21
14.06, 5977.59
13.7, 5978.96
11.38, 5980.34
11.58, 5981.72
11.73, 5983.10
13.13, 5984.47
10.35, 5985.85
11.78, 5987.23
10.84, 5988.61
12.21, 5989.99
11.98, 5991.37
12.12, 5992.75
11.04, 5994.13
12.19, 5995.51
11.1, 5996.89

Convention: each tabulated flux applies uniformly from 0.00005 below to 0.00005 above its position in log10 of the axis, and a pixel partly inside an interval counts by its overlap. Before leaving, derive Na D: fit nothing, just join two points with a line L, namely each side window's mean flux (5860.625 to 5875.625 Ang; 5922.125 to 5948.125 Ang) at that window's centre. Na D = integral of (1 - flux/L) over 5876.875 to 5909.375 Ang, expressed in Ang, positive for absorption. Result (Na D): 5.40 Ang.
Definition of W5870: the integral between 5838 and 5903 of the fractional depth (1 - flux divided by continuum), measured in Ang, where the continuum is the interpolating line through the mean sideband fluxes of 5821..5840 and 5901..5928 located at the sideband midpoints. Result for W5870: 7.40 Ang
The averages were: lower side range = 12.5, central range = 10.6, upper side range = 11.4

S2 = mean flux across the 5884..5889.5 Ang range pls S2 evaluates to 9.71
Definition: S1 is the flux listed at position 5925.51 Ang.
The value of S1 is 6.086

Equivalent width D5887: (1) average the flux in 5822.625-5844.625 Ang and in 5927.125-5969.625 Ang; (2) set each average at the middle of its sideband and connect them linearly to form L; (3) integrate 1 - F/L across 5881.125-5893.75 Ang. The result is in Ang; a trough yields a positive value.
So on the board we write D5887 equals 2.87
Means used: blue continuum 11.8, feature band 9.46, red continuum 12.7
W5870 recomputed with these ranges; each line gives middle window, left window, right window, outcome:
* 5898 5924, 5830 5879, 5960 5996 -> 1.54 Ang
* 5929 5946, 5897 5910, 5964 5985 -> -2.16 Ang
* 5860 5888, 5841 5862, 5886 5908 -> 0.11 Ang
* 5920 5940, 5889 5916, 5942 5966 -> -2.03 Ang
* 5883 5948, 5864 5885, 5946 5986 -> 1.41 Ang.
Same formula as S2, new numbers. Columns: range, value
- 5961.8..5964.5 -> 12.8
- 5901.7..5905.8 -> 11.5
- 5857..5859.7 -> 13.2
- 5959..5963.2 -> 12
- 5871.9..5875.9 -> 11.7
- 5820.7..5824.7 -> 13.9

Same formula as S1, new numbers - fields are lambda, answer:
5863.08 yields 12.76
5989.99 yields 12.21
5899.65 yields 9.501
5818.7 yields 11.72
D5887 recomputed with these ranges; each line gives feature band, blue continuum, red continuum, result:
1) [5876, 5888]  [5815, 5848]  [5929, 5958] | 2.44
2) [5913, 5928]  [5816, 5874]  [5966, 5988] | 0.84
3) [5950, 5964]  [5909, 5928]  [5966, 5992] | -0.95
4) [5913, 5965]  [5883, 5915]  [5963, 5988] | -4.91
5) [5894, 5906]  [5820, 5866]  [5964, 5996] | 2.42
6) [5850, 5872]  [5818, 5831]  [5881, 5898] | -1.29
